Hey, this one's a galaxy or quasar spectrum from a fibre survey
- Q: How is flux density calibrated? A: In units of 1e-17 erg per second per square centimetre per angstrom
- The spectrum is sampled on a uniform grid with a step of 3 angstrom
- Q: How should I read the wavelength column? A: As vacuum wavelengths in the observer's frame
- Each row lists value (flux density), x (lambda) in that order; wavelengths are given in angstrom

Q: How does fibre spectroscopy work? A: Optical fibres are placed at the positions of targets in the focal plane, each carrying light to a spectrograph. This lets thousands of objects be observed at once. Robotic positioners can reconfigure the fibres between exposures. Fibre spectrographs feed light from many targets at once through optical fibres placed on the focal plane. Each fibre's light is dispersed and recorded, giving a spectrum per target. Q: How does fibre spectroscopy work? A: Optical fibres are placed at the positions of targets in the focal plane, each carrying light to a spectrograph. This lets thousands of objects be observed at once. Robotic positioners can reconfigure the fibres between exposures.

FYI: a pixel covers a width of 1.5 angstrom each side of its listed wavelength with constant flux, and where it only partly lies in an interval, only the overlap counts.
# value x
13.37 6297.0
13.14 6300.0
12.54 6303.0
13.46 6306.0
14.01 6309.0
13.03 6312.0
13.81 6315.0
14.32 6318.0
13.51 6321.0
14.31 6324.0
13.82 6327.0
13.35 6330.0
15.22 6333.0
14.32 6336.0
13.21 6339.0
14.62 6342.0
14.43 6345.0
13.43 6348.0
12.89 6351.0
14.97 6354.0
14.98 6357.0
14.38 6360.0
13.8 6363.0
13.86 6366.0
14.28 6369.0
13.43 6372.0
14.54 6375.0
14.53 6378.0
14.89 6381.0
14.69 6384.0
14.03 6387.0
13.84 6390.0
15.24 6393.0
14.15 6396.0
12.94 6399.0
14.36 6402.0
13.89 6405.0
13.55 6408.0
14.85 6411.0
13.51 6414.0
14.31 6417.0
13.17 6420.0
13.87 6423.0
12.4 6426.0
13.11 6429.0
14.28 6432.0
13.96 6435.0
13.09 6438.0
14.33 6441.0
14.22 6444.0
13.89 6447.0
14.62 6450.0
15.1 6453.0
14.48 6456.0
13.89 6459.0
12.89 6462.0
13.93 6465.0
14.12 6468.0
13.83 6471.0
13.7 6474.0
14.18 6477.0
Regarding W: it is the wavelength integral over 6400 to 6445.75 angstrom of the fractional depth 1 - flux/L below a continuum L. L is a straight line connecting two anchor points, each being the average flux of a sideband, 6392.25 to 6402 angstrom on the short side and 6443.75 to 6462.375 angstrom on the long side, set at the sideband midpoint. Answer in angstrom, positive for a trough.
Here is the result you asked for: 1.1 angstrom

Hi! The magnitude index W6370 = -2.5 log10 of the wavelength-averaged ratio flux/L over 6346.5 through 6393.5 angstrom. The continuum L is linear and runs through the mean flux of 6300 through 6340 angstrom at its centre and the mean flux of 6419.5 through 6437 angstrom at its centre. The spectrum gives -0.05 mag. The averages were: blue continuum 13.7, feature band 14.2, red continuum 13.5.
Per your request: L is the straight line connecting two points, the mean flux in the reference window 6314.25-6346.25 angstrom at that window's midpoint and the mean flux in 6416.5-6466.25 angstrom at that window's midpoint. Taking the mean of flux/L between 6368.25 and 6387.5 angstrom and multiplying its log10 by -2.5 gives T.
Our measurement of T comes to -0.03 mag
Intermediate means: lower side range 14.1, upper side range 13.8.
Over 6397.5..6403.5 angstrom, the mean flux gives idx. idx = 13.7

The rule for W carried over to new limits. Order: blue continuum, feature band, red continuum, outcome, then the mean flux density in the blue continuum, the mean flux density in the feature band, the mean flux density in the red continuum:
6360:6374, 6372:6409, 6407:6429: -1.09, 13.9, 14.2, 13.6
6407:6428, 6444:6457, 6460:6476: -0.75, 13.7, 14.5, 13.7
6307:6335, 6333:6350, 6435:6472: -0.16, 13.9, 14.1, 14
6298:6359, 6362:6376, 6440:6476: -0.03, 13.9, 14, 14.1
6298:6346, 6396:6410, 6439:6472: 0.21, 13.8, 13.8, 14.1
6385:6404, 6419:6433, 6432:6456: 0.81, 14.1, 13.3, 14.2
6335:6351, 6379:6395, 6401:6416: -0.62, 13.9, 14.5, 14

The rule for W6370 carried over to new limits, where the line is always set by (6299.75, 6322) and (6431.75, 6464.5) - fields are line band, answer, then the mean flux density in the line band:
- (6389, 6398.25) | -0.038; 14.3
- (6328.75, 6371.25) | -0.036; 14.1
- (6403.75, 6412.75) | -0.015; 14.1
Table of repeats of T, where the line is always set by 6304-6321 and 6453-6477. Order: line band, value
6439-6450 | -0.02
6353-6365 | -0.06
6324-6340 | -0.03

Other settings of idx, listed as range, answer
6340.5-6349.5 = 14.2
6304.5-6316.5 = 13.6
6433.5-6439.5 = 13.5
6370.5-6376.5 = 14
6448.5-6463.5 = 14.2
